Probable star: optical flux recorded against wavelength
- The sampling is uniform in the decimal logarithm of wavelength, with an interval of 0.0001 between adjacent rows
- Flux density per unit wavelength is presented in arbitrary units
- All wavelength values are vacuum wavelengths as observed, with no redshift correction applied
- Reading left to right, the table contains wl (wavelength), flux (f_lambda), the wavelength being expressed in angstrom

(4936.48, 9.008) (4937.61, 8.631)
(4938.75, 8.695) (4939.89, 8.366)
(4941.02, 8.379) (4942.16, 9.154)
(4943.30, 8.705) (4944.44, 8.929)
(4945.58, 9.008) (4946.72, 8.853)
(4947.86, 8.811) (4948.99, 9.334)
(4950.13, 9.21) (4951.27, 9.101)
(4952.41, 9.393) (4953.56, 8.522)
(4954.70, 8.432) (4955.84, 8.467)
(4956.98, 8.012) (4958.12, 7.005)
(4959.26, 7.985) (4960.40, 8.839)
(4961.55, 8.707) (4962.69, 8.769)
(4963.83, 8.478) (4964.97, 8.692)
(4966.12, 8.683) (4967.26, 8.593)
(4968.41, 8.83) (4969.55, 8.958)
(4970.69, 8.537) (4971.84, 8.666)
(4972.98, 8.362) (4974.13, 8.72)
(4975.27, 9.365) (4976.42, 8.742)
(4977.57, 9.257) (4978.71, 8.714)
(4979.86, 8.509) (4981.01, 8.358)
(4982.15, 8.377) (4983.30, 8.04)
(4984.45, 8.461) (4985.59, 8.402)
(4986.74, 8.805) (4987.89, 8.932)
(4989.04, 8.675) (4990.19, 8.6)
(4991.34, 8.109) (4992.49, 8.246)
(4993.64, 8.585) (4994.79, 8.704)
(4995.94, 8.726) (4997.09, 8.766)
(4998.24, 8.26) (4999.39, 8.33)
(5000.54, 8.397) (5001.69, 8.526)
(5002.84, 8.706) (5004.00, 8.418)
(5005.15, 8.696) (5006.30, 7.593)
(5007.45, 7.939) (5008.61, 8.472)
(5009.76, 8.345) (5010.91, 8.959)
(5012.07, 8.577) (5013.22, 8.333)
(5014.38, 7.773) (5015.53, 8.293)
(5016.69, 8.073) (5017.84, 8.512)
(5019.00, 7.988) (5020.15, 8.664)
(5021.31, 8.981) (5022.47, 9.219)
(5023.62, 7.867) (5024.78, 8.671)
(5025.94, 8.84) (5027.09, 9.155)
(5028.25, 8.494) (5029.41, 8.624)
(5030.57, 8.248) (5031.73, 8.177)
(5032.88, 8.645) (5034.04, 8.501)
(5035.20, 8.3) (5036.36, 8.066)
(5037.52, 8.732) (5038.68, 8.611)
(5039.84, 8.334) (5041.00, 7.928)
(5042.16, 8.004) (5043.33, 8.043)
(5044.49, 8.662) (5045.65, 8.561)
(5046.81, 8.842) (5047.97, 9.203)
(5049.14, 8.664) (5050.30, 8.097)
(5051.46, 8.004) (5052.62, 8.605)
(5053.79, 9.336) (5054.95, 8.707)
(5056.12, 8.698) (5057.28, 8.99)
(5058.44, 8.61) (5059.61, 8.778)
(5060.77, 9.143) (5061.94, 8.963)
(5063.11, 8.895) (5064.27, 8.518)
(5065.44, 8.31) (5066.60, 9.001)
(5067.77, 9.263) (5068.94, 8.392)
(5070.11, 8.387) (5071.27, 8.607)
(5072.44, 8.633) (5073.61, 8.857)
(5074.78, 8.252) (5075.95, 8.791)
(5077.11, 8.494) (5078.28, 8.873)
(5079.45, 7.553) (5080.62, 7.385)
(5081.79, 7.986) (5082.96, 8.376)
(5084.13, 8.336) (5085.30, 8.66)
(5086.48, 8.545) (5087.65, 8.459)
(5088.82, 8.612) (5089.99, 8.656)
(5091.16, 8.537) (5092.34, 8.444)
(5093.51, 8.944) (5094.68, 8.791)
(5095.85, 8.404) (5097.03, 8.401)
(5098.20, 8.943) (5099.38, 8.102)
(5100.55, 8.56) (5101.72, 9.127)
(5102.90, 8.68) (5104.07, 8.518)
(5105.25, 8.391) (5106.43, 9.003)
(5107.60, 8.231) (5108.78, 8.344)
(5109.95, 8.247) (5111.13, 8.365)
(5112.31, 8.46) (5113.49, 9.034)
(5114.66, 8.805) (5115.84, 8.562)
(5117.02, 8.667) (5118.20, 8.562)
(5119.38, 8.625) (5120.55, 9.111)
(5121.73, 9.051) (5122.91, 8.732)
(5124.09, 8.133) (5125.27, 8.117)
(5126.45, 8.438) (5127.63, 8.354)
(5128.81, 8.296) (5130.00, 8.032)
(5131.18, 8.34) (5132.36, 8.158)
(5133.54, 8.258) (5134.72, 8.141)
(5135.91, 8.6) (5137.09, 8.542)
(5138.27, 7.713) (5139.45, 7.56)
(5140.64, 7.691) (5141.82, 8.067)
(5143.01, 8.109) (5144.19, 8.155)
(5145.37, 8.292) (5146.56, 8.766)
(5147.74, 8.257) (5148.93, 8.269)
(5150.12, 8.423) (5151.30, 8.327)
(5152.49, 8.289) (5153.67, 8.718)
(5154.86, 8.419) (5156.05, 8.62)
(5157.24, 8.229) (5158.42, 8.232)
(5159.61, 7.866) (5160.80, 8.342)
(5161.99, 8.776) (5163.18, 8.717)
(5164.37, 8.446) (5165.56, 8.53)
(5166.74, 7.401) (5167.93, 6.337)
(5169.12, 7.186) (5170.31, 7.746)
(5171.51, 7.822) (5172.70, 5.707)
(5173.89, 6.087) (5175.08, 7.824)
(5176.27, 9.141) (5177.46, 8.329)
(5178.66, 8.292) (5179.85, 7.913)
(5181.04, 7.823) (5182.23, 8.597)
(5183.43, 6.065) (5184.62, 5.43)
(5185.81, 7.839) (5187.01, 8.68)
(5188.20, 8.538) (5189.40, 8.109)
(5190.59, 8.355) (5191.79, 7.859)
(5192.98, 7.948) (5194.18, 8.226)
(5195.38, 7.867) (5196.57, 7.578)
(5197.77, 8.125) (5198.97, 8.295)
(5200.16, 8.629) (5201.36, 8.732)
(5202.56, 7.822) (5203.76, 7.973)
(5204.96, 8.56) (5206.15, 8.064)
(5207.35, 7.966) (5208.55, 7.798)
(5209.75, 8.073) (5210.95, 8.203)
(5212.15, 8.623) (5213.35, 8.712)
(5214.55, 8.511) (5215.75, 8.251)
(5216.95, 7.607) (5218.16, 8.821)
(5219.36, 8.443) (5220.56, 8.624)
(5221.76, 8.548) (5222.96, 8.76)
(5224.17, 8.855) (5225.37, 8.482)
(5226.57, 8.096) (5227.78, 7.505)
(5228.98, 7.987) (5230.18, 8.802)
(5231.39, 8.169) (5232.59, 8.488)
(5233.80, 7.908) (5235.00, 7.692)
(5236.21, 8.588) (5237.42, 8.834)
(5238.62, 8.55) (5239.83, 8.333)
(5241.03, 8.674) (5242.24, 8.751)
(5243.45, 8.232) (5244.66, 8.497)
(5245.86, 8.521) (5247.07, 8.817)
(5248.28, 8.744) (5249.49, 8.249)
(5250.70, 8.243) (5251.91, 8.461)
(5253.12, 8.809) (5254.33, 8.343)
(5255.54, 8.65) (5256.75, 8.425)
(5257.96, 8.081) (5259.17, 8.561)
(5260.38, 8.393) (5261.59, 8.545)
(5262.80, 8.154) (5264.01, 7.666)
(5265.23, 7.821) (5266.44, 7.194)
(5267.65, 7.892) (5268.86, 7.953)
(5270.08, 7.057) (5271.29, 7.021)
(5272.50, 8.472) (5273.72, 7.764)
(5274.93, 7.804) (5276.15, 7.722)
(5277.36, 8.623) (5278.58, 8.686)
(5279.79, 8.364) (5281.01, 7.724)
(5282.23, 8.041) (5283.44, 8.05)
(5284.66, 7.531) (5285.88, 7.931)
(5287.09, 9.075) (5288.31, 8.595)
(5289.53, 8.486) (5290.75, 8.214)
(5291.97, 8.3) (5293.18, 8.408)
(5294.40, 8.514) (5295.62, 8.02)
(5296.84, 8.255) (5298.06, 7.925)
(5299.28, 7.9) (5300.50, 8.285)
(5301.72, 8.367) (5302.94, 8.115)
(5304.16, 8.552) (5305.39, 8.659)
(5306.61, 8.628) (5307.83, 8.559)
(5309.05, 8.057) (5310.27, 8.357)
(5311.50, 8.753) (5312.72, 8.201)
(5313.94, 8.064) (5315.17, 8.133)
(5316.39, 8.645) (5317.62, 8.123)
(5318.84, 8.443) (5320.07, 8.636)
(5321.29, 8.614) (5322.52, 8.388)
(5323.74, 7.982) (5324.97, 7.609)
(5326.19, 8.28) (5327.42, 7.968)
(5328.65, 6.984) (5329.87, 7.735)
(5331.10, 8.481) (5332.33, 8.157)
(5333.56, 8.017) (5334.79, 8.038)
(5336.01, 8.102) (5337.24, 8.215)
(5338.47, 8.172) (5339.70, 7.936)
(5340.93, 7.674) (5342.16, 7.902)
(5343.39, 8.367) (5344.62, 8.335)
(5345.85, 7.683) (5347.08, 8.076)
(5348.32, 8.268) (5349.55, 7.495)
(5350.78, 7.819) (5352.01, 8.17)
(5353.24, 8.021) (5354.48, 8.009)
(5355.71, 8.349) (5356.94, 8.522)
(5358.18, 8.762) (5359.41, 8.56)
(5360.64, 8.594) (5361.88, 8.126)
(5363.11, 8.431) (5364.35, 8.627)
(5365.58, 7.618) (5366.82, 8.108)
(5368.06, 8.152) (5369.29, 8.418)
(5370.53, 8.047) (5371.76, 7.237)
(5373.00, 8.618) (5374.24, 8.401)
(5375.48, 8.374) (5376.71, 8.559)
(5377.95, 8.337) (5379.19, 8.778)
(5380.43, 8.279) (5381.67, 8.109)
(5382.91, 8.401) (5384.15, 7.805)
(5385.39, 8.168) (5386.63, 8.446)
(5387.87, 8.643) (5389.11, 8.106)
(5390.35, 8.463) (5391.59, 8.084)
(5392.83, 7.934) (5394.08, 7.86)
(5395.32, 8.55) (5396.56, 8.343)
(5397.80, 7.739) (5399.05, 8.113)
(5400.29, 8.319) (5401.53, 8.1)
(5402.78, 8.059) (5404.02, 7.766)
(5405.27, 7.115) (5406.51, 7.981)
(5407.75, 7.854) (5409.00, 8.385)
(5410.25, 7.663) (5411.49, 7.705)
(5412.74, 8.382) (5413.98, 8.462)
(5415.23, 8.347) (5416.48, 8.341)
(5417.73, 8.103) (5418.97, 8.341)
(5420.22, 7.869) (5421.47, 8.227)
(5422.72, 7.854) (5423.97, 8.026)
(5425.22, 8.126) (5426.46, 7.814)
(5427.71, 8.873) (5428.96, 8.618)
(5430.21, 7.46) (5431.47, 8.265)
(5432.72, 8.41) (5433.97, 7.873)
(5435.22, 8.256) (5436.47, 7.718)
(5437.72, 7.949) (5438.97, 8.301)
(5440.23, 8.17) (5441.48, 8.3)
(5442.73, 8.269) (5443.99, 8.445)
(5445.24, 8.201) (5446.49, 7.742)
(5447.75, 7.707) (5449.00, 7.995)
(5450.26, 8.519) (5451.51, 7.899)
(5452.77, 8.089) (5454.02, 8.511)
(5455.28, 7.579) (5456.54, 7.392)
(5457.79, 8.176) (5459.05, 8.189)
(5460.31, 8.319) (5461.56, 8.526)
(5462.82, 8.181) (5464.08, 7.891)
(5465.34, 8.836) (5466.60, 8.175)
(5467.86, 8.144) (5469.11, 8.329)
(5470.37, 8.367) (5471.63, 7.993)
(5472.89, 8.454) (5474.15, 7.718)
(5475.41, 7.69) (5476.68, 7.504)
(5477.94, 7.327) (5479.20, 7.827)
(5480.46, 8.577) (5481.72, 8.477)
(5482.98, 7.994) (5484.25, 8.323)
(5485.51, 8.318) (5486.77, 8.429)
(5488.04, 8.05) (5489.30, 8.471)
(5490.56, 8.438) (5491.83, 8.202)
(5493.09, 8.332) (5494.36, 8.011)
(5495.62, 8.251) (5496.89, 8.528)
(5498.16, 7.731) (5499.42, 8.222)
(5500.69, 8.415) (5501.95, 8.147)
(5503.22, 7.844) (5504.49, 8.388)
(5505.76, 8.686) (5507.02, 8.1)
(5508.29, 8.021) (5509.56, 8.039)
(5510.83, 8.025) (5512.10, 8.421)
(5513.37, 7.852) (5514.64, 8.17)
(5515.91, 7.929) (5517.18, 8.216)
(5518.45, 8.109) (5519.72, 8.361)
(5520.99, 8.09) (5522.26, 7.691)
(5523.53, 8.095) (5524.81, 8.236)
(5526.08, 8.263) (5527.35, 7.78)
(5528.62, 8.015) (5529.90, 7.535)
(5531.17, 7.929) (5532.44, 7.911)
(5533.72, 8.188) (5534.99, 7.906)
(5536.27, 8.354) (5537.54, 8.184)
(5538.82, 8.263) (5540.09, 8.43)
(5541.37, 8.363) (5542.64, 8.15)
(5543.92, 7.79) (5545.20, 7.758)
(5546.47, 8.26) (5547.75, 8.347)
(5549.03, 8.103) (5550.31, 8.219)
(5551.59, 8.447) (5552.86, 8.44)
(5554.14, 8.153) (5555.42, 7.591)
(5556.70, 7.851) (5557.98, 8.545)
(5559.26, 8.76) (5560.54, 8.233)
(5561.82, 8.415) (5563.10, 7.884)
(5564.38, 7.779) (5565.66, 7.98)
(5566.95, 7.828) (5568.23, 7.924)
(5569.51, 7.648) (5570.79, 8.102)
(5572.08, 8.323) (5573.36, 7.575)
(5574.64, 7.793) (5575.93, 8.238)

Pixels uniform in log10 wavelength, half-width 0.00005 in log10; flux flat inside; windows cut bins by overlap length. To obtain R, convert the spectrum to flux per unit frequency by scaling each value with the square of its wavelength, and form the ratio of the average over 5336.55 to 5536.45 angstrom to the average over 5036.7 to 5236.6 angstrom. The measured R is 1.10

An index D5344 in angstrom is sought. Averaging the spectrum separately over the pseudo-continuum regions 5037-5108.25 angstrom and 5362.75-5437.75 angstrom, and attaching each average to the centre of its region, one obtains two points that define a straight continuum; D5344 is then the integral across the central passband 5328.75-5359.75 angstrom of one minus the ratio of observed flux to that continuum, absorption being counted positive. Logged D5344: 0.5 angstrom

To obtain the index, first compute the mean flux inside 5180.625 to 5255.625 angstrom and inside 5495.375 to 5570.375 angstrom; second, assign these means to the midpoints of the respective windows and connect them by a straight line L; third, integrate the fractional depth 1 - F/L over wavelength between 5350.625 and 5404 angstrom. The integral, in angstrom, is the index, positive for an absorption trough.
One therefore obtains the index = -0.37 angstrom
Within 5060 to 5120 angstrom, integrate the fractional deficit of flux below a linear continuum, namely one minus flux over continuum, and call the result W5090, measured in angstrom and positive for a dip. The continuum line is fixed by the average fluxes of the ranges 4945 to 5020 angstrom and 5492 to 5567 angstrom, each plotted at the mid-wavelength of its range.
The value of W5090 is -0.7 angstrom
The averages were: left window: 8.55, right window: 8.13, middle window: 8.56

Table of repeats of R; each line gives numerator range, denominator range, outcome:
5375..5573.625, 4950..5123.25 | 1.12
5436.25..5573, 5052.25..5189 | 1.13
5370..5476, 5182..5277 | 1.07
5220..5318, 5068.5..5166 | 1.04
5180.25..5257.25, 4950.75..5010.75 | 1.06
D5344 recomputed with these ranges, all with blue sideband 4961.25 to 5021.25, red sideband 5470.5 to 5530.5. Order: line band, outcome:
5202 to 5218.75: 0.3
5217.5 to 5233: -0.2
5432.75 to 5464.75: 0.2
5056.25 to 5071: -0.5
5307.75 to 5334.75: 0.3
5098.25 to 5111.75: -0.1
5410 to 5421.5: 0.0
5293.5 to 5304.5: 0.1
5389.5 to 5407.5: 0.4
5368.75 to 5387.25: -0.1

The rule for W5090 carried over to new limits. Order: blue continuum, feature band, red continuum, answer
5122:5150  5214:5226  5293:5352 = -0.4 angstrom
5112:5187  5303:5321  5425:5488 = -0.6 angstrom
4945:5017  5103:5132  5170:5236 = -0.9 angstrom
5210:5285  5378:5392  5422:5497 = -0.2 angstrom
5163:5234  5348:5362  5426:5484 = -0.3 angstrom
